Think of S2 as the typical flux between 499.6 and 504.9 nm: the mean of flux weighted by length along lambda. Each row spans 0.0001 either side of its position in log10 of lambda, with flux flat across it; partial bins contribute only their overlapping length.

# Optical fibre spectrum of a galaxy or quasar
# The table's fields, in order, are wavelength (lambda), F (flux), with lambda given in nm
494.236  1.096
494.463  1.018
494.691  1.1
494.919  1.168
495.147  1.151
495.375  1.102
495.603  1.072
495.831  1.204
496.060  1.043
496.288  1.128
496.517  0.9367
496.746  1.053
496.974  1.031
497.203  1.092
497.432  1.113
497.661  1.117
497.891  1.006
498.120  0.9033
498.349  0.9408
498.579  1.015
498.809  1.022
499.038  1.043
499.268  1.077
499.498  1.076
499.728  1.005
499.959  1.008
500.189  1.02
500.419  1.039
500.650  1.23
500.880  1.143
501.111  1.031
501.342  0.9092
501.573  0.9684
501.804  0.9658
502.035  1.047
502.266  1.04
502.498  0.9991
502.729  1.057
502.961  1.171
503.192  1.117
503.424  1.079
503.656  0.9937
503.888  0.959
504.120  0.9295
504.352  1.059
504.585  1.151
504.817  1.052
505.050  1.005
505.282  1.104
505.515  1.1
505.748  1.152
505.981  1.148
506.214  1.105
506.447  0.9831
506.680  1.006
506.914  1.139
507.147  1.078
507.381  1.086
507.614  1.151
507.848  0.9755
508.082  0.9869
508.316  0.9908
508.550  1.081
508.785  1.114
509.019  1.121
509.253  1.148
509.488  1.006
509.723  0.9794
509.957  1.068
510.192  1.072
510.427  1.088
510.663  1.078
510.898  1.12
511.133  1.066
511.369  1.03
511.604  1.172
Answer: 1.04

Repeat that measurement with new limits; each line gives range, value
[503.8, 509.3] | 1.07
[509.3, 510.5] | 1.05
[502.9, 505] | 1.05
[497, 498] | 1.08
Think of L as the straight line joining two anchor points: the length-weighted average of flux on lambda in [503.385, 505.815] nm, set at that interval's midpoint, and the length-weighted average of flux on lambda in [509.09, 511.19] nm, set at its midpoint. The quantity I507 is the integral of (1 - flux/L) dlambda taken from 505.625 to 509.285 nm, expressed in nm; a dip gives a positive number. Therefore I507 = -0.06 nm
